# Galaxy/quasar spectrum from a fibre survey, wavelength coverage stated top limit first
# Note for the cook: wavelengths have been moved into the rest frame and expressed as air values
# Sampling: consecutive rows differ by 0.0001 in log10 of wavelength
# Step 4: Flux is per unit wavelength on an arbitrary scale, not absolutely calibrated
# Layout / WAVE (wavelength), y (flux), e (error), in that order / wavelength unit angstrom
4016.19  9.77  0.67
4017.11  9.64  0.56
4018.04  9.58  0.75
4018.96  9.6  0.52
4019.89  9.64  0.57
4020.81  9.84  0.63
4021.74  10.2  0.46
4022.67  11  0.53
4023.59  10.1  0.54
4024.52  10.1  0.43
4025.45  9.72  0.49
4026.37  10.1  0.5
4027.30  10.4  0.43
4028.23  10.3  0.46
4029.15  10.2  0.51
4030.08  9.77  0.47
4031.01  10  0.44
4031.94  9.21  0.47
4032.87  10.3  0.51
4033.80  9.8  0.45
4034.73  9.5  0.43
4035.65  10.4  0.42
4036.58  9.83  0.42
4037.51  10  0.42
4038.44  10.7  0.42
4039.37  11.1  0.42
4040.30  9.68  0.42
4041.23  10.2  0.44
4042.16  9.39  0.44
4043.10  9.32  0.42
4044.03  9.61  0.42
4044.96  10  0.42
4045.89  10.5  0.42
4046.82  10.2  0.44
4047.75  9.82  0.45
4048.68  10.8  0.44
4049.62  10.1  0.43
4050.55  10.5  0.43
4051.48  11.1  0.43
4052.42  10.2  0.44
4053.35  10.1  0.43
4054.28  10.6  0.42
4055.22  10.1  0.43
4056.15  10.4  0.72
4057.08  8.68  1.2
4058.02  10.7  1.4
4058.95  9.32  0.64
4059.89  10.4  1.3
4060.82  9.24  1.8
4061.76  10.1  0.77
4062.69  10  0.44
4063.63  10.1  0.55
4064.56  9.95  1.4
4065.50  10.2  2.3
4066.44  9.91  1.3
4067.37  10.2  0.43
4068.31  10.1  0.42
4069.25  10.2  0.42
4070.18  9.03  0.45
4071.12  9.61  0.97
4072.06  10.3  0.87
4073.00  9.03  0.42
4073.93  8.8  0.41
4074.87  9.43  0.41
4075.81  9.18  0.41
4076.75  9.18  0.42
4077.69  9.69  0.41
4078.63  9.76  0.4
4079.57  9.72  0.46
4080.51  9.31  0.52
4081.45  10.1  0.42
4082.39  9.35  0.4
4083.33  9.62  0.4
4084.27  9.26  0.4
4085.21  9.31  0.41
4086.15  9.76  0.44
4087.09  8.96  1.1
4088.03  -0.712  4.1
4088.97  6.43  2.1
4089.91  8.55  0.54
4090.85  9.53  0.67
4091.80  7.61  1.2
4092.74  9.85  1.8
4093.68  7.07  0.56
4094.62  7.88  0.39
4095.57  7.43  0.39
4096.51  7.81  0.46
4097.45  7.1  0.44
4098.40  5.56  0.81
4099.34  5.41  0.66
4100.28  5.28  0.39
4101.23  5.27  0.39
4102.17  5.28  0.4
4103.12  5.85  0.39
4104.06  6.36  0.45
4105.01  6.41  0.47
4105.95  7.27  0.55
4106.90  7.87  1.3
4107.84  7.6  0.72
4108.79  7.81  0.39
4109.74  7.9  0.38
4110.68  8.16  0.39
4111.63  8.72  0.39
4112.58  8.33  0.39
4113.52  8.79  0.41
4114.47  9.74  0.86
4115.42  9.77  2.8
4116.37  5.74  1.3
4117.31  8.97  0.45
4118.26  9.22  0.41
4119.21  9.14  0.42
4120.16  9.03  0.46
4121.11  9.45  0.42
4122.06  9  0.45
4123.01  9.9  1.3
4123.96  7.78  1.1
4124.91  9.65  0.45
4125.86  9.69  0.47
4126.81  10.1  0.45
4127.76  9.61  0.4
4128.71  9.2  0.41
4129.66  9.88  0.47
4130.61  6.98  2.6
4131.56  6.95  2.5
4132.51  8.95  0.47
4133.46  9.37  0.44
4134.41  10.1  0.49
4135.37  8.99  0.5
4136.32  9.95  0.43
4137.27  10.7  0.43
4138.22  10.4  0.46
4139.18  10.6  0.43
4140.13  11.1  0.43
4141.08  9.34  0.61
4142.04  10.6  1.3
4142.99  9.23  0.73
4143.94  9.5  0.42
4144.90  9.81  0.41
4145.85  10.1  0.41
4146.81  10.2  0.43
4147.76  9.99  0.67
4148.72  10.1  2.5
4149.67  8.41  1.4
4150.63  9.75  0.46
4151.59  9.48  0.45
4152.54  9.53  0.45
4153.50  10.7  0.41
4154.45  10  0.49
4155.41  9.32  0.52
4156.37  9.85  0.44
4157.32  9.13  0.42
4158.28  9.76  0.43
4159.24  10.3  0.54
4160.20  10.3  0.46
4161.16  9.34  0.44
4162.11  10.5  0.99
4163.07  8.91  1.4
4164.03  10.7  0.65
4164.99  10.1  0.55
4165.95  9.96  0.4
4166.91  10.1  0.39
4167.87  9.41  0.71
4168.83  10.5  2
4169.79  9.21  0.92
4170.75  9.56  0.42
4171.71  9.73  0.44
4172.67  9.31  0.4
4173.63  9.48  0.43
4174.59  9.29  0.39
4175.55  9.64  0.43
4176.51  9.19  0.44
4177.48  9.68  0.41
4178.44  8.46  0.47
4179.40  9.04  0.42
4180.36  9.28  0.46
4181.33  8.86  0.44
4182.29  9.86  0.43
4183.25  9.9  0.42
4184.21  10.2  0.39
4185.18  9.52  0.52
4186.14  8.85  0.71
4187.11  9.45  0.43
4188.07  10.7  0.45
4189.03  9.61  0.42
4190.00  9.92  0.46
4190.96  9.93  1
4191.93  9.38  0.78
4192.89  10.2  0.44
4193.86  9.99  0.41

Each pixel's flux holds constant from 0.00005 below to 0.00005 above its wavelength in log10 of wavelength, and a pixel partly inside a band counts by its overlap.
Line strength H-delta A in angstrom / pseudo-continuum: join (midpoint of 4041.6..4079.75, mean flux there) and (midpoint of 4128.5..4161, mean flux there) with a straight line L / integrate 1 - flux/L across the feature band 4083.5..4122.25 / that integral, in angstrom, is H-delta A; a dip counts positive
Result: 8.4 angstrom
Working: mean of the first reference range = 9.89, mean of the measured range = 7.66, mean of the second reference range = 9.66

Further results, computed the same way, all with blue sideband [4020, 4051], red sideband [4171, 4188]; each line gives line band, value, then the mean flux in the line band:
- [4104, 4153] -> 2.88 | 9.09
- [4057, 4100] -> 4.51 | 8.85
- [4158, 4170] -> -0.57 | 9.95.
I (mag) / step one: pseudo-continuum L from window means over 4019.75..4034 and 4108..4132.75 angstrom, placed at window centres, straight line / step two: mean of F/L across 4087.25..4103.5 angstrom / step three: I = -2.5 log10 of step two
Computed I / 0.352 mag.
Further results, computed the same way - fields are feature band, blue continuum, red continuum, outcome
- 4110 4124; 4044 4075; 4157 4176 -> 0.125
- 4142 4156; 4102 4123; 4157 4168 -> -0.040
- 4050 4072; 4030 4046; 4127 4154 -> -0.017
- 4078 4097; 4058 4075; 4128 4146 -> 0.168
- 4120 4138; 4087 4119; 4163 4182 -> -0.138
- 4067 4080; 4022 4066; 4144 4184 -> 0.045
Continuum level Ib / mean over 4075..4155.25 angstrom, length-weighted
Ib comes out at 8.66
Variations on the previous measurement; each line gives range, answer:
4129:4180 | 9.65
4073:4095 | 8.61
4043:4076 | 9.95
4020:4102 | 9.33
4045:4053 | 10.4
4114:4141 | 9.29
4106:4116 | 8.38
